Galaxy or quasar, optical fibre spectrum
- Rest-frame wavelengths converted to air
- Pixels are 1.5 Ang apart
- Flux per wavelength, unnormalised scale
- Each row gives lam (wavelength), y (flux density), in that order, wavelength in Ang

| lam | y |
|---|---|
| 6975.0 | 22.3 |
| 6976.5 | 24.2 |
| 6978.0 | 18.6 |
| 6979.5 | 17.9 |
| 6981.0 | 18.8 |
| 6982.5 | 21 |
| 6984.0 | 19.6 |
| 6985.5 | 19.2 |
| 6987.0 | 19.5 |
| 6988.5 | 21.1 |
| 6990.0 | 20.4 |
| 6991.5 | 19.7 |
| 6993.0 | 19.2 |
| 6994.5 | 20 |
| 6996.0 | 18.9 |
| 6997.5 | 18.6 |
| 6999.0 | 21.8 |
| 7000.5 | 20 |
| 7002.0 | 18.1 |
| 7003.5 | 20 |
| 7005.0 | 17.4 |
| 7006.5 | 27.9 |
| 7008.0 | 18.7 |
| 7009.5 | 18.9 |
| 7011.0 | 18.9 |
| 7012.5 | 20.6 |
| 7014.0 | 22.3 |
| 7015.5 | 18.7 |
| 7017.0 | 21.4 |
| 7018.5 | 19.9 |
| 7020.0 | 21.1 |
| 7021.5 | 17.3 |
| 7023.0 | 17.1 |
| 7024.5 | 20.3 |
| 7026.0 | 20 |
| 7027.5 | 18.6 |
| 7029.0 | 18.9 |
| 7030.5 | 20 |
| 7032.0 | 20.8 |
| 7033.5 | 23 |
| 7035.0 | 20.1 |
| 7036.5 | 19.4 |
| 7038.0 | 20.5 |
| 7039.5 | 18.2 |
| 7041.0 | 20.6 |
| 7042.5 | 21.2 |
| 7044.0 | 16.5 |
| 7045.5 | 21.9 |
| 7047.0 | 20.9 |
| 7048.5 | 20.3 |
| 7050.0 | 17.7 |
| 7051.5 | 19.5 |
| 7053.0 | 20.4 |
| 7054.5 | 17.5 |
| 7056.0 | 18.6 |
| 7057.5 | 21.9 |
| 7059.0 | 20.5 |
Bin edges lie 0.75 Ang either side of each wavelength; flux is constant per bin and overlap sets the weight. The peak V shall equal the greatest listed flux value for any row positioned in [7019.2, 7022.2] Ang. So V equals 21.1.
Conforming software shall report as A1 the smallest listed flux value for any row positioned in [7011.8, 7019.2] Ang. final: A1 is 18.7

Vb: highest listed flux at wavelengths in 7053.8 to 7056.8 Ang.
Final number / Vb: 18.6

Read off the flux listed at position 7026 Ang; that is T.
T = 20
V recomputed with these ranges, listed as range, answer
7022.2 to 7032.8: 20.8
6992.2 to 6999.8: 21.8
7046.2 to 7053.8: 20.9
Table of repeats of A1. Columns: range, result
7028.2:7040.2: 18.2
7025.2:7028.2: 18.6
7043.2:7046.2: 16.5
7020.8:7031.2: 17.1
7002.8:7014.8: 17.4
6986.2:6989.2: 19.5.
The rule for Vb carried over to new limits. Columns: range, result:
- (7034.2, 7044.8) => 21.2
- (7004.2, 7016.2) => 27.9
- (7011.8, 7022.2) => 22.3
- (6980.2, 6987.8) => 21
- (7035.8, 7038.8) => 20.5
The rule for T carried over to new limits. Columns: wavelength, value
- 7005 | 17.4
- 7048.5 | 20.3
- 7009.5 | 18.9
